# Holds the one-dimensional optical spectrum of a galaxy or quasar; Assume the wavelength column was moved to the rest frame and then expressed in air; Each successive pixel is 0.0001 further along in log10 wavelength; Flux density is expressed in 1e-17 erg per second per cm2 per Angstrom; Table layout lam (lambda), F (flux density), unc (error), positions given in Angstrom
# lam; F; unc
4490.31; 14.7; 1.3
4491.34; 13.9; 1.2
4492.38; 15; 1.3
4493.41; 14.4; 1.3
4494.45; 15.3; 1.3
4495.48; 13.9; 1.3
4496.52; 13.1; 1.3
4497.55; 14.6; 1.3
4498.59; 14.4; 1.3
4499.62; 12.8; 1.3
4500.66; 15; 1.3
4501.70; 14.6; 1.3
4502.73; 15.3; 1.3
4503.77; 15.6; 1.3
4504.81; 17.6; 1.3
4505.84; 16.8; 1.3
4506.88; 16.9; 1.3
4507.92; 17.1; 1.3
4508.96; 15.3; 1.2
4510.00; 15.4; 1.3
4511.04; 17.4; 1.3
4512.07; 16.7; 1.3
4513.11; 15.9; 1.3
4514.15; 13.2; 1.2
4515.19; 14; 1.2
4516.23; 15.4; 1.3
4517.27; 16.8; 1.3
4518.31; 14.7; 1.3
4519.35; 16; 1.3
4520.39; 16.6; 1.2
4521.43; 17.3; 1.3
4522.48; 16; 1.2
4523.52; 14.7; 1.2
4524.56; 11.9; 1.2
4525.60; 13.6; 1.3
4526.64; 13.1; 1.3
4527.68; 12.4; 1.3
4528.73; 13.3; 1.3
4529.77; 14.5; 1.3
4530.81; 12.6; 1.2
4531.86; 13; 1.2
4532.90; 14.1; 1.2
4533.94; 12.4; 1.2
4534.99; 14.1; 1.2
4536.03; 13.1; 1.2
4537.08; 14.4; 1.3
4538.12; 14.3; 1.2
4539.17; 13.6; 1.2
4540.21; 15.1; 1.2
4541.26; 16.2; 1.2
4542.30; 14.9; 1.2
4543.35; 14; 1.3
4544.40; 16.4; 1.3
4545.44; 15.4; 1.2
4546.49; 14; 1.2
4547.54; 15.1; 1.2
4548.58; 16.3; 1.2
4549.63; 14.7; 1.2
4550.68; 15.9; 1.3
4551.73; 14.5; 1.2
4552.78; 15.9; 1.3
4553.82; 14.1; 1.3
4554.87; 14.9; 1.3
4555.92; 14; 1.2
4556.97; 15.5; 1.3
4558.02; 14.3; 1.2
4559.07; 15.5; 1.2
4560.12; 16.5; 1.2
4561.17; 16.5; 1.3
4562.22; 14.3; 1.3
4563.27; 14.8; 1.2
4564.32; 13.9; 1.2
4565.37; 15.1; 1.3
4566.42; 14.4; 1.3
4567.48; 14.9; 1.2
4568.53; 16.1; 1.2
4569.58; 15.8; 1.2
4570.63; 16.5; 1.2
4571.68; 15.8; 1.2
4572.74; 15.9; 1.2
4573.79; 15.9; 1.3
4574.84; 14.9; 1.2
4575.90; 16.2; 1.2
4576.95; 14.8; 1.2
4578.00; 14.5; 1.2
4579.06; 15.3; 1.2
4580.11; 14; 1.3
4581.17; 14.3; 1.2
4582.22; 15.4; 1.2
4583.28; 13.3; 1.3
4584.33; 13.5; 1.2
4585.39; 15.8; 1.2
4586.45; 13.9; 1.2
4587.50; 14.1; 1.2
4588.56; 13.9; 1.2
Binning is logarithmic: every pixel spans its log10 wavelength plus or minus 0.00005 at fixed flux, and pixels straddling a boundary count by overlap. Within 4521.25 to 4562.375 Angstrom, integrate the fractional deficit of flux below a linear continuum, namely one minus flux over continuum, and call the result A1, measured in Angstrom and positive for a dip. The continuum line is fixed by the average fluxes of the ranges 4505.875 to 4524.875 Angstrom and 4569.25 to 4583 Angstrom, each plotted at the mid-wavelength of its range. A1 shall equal 2.6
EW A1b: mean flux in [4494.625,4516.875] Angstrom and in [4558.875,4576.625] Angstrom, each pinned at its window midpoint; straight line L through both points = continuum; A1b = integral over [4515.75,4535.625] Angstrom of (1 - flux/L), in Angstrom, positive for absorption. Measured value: 1.3 Angstrom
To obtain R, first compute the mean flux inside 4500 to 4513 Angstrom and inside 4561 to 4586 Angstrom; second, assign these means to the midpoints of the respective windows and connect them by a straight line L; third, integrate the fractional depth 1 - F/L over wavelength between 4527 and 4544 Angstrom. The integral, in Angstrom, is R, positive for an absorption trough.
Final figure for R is 1.9 Angstrom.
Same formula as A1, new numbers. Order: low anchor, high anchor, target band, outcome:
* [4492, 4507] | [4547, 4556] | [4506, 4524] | -1.0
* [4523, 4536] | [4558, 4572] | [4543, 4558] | -0.5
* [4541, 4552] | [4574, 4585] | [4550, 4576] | -0.6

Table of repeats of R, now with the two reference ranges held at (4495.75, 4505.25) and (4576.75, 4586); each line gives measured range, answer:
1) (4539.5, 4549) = -0.4 Angstrom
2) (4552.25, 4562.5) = -0.4 Angstrom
